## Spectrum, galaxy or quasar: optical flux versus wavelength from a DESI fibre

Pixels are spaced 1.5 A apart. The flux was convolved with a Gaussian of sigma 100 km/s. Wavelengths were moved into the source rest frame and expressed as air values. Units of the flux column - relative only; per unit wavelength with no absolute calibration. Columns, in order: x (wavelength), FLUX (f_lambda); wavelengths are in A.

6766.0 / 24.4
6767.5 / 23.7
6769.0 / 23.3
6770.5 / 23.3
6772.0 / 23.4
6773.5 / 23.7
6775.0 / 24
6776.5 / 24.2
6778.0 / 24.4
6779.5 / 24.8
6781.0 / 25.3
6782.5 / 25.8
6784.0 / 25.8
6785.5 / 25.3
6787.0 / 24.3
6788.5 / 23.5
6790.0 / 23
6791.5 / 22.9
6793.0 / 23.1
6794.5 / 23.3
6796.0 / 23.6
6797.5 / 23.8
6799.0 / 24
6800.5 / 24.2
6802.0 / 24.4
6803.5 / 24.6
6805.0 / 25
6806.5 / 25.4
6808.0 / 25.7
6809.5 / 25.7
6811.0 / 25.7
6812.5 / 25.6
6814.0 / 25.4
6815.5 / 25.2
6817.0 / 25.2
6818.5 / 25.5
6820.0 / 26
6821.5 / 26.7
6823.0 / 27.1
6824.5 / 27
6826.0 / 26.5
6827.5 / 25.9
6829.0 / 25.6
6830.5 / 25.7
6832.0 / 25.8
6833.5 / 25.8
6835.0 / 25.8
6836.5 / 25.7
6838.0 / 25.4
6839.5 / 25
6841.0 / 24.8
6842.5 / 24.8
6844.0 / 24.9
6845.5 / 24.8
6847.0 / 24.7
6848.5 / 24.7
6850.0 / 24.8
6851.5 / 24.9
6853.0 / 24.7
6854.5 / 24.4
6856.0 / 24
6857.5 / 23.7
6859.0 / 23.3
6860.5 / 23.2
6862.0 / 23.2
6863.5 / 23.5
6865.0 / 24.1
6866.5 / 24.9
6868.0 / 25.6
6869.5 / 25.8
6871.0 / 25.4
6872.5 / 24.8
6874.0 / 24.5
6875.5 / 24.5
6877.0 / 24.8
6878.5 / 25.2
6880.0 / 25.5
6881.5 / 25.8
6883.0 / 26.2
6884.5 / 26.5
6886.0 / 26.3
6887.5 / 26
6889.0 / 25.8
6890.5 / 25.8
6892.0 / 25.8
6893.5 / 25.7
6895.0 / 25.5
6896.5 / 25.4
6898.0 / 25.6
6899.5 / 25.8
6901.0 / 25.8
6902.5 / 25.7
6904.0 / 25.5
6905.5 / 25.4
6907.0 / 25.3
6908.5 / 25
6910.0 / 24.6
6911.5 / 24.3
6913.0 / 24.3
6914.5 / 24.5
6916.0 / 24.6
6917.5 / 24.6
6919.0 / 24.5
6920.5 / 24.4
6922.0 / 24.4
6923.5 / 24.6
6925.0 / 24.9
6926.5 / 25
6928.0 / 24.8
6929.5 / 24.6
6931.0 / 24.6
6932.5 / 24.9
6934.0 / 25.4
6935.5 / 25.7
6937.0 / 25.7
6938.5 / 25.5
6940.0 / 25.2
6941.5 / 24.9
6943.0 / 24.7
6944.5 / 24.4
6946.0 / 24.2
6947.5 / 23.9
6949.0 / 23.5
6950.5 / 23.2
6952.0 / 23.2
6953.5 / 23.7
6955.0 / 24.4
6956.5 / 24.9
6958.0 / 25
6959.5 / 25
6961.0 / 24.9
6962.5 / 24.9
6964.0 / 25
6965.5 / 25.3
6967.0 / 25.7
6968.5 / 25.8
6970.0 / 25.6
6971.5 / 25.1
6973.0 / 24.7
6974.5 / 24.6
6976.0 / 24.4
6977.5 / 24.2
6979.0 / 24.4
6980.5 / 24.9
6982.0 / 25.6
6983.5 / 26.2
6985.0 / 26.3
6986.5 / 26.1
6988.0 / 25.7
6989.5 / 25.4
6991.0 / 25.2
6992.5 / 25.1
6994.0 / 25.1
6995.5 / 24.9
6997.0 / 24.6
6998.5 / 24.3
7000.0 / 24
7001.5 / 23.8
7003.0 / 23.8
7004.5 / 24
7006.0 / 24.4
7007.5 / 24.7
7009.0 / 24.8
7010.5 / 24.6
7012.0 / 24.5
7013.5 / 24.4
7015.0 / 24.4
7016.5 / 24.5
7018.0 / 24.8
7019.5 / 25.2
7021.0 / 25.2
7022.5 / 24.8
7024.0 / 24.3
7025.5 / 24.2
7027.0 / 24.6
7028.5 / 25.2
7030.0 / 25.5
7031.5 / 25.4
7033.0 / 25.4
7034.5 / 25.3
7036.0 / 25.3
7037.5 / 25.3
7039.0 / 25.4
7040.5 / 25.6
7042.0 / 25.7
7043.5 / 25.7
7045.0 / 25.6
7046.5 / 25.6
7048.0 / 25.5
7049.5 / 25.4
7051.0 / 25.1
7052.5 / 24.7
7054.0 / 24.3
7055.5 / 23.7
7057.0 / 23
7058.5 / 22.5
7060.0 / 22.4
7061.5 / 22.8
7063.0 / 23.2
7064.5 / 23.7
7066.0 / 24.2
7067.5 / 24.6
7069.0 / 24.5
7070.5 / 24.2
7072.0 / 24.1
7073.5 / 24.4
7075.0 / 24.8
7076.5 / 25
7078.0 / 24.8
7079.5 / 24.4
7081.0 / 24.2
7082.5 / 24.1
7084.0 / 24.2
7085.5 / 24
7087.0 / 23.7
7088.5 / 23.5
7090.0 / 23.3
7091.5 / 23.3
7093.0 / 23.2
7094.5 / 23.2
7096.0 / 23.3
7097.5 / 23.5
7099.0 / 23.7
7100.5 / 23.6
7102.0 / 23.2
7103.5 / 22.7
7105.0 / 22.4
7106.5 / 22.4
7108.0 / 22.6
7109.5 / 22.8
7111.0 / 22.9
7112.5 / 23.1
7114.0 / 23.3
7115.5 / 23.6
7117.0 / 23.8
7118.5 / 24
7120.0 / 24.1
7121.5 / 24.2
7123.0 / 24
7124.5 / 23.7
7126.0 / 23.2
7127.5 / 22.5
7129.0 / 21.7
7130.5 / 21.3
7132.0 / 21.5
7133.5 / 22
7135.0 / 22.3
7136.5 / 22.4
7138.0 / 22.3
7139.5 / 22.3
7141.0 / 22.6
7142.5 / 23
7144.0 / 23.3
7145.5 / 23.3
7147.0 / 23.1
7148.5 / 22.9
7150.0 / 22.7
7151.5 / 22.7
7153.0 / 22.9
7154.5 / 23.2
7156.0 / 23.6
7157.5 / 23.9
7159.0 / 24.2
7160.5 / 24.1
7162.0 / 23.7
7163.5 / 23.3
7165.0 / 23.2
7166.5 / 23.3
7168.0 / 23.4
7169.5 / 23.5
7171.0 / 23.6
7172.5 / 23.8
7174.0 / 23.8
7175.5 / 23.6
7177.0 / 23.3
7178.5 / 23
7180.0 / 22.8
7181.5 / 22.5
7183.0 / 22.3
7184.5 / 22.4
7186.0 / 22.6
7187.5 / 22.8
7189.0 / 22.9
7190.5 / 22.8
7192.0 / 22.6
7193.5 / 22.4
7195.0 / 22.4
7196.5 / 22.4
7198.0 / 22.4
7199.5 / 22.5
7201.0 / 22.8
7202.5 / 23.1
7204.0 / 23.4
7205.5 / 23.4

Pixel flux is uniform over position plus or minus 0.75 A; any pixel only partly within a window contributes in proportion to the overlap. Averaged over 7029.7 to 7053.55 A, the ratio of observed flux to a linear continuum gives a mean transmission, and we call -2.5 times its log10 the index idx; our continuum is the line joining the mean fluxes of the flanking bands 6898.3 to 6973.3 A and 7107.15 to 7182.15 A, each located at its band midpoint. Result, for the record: -0.06 mag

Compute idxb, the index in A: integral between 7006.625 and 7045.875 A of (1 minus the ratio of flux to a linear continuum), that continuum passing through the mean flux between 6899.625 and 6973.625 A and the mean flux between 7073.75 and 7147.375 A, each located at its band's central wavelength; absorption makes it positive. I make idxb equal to -1.6 A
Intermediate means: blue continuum 24.8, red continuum 23.3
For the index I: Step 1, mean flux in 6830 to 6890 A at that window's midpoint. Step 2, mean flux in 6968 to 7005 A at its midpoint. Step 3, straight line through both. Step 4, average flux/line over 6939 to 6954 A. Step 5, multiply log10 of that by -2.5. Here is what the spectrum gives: 0.04 mag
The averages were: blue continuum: 25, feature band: 24.1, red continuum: 25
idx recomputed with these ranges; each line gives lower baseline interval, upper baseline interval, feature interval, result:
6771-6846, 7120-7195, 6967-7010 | -0.04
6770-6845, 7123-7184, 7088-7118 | 0.01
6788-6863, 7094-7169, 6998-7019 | -0.03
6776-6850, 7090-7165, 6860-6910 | -0.03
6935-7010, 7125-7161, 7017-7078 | -0.03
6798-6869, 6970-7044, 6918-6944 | 0.00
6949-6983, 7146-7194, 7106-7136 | 0.03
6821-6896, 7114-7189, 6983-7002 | -0.04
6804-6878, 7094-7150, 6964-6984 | -0.04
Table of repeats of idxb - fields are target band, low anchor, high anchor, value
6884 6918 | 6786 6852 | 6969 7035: -0.57 A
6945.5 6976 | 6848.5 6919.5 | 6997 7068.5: 0.19 A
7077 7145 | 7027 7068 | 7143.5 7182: 2.13 A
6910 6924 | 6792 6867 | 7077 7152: -0.05 A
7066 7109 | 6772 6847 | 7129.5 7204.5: -0.67 A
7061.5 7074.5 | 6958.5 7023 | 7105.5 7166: -0.08 A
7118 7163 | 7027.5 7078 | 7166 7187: 1.05 A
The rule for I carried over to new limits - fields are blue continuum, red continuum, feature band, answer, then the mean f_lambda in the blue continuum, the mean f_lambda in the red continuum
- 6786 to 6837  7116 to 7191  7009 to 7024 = -0.04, 25.1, 23.1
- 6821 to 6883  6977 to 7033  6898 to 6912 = -0.01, 25.1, 24.9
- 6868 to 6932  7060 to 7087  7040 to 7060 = -0.02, 25.2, 24.1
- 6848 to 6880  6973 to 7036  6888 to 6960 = -0.01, 24.5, 24.9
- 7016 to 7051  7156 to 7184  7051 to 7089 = 0.03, 25.2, 23.4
